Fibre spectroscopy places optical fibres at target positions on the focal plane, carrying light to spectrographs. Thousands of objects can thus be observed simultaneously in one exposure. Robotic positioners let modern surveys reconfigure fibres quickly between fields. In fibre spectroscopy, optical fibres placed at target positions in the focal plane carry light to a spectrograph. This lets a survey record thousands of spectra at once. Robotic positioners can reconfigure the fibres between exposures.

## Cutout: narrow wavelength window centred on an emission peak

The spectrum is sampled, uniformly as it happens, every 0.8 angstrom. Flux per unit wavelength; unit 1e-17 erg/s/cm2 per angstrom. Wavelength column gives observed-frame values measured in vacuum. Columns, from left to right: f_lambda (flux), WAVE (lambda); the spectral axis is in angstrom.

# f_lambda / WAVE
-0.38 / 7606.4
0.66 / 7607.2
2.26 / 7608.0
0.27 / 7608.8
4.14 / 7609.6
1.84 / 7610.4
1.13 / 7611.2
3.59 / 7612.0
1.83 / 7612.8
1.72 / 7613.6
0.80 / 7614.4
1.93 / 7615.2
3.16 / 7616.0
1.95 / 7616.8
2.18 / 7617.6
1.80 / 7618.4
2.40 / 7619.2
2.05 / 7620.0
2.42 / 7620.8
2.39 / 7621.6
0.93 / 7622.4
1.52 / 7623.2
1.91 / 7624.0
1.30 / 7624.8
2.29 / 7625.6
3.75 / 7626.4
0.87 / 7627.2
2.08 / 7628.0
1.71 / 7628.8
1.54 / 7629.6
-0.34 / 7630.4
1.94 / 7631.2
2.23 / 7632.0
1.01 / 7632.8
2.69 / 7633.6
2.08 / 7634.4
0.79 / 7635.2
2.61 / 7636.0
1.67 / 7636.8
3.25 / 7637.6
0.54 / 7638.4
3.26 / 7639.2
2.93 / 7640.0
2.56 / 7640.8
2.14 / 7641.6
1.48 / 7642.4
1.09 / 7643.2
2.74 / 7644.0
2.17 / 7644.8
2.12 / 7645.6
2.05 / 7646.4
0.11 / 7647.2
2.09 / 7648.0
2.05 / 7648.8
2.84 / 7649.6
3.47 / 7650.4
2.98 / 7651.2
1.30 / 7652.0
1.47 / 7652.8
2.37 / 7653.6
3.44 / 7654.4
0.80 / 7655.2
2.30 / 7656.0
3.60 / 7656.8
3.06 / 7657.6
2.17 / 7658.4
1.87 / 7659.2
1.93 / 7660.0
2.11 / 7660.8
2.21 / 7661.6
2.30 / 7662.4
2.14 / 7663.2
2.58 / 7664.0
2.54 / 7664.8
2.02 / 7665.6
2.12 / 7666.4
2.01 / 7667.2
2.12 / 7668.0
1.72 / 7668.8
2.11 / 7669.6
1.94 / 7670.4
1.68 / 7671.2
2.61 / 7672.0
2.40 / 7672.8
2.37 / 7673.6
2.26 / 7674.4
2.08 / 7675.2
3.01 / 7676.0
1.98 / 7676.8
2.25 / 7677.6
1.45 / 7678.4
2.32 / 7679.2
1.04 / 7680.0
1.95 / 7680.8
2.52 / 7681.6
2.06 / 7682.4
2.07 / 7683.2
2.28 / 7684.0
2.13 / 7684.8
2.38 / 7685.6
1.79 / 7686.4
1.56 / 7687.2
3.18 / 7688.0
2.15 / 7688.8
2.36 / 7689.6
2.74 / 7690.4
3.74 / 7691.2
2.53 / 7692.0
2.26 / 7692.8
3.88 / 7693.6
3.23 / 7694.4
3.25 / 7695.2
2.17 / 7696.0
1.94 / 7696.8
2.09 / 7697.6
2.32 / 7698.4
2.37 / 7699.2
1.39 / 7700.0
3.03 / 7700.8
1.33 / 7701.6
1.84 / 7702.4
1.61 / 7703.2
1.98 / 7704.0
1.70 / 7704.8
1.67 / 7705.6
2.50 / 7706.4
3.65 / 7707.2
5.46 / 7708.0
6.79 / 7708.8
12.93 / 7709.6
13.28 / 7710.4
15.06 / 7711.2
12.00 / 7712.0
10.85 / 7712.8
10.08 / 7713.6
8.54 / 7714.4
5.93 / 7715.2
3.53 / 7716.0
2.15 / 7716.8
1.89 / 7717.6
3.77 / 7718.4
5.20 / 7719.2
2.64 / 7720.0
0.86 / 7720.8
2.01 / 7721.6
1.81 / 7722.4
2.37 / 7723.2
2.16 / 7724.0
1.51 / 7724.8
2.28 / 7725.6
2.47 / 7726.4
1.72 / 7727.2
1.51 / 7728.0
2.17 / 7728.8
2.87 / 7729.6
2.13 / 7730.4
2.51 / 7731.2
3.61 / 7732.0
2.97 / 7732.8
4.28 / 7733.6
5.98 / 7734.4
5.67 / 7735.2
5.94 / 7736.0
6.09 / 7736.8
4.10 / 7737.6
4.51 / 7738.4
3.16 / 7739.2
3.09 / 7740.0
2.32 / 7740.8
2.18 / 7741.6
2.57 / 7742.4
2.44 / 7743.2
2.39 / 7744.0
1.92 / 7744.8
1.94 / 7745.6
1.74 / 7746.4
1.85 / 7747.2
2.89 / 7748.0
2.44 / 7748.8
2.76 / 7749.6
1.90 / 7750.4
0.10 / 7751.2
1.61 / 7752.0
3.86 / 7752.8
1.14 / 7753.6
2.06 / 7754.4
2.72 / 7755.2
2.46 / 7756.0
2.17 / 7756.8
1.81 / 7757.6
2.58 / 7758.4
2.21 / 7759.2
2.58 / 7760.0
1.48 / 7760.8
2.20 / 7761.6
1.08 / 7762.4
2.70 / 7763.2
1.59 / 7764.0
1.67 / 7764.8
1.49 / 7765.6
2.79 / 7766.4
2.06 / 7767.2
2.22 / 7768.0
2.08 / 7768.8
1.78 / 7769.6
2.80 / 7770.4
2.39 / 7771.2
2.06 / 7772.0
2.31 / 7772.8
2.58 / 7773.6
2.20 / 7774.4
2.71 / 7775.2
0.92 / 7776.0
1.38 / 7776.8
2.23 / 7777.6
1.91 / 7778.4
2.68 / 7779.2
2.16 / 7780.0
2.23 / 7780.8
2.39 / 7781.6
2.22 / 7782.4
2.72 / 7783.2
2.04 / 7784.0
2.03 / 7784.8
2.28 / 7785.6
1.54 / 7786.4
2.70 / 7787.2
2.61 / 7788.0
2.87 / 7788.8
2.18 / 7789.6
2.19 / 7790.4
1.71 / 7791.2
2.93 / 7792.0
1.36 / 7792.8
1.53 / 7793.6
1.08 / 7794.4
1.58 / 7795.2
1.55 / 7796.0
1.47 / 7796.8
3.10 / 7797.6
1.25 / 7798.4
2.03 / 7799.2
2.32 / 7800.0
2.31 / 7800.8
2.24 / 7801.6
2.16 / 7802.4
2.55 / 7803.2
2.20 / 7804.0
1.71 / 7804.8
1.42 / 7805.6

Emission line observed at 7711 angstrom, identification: H-alpha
